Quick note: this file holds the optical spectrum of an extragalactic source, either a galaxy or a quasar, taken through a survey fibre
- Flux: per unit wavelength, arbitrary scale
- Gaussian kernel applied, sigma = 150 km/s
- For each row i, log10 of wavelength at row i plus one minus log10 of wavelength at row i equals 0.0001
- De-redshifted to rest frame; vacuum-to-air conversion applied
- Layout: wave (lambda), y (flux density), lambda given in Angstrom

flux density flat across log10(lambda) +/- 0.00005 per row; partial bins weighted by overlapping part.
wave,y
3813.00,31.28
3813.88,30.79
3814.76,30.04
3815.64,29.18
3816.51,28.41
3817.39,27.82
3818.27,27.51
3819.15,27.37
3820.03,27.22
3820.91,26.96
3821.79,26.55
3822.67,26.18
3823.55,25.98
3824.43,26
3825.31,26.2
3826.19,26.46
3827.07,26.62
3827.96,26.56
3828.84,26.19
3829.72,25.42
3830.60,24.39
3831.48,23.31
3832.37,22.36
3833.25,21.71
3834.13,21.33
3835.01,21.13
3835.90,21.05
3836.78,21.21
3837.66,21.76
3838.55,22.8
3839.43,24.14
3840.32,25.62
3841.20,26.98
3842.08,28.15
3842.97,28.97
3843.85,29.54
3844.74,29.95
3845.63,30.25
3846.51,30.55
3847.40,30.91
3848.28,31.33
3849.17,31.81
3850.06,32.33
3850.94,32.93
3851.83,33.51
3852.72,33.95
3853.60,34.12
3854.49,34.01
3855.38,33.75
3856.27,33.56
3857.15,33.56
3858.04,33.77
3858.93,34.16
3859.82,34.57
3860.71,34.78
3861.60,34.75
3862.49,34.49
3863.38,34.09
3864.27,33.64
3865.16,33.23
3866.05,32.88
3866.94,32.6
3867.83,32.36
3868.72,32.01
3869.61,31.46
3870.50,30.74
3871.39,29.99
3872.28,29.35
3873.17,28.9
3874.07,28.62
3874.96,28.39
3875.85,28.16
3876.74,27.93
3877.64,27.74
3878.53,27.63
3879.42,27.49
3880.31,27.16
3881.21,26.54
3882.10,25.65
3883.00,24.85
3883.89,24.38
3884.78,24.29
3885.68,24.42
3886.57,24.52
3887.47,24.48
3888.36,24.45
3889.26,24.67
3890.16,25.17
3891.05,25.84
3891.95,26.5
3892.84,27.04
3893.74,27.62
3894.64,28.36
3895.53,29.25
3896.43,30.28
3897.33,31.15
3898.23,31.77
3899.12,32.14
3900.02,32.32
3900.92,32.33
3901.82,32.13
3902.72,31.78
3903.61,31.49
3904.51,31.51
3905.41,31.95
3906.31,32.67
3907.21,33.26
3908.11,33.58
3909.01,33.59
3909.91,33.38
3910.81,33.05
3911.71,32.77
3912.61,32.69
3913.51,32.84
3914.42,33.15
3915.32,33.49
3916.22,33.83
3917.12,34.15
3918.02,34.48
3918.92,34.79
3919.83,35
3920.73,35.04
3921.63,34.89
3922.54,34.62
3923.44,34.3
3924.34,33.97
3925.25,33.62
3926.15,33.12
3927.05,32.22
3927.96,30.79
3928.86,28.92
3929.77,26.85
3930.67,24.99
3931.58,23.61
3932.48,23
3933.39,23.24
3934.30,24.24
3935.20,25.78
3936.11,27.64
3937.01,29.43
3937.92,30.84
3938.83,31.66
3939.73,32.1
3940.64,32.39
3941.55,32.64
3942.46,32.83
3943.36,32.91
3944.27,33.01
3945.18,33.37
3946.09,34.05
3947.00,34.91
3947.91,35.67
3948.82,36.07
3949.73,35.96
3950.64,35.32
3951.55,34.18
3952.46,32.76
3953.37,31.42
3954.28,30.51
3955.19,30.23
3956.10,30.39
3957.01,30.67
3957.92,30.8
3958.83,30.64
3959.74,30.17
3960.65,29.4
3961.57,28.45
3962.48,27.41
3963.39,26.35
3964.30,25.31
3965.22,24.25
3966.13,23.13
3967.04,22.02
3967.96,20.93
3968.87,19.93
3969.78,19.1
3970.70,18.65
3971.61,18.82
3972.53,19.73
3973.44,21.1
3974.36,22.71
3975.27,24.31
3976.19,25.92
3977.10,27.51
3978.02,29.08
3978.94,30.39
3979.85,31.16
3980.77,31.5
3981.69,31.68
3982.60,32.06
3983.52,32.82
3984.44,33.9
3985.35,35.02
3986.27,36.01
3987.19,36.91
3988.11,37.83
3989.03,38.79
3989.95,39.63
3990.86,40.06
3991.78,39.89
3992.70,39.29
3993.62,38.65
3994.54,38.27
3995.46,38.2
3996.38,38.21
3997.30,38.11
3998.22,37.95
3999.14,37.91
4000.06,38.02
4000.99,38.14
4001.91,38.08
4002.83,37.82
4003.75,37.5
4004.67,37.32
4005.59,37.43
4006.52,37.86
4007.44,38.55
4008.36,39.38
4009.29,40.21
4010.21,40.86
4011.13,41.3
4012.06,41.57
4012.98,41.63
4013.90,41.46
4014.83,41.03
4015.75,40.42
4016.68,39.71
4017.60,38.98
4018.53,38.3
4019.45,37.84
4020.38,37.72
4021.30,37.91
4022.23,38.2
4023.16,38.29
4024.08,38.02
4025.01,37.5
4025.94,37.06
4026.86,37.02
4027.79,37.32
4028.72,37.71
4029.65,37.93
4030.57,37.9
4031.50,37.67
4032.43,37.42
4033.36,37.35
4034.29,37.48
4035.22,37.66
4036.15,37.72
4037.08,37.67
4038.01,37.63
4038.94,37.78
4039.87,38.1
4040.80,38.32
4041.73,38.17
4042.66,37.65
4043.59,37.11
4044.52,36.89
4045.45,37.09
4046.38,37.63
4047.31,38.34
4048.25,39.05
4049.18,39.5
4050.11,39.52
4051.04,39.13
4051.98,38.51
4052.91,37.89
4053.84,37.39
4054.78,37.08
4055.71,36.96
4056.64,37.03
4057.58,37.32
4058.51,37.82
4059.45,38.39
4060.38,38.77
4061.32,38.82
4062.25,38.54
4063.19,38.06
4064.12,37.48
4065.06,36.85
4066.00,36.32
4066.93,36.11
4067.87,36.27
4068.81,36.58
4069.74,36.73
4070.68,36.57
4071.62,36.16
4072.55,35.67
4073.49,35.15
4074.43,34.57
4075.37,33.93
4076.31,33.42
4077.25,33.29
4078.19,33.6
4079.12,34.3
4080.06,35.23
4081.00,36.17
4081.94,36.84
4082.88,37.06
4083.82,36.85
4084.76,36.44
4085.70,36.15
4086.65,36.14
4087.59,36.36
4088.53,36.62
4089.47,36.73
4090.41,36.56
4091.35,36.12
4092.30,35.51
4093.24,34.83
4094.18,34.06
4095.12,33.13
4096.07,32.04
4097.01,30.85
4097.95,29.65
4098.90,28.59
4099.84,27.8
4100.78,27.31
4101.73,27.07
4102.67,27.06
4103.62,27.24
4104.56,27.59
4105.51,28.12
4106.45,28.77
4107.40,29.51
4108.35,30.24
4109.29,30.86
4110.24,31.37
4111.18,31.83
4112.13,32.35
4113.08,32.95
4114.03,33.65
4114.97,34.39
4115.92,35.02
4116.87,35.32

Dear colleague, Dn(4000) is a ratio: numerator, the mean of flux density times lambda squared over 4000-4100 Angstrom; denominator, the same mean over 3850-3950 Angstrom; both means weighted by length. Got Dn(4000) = 1.29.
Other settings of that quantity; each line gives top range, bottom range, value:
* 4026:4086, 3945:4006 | 1.21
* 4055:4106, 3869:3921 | 1.27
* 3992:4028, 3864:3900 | 1.46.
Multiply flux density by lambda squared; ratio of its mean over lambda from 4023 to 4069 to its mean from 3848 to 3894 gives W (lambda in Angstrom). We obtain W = 1.38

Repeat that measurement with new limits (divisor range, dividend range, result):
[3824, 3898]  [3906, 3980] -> 1.09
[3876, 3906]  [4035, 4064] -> 1.47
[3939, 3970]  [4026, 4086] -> 1.30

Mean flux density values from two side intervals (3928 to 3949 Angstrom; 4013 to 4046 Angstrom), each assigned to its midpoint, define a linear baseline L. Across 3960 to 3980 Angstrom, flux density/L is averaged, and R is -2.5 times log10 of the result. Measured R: 0.324 mag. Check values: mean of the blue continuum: 29.9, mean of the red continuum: 38.1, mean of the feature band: 24.3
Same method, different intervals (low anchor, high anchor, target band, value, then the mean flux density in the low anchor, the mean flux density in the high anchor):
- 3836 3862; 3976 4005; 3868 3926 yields 0.071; 30.5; 35.8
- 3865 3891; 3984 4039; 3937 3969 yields 0.108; 27.8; 38.3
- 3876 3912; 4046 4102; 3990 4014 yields -0.180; 28.9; 35.7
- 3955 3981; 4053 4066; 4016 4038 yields -0.135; 25.8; 37.7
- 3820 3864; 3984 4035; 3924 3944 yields 0.157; 28.6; 38.4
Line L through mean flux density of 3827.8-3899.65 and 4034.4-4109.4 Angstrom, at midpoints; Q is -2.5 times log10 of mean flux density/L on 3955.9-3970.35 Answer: 0.22 mag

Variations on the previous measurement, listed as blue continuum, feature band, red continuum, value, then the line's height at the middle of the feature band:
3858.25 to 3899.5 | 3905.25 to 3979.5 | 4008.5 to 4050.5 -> 0.11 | 33.1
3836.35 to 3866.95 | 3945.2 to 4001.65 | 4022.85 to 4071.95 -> 0.13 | 35.2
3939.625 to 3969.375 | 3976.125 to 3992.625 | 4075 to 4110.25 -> -0.11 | 30.8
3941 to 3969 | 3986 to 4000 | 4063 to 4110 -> -0.22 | 31.3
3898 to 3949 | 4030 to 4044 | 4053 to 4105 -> -0.11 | 34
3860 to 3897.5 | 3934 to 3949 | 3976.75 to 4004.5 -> 0.04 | 32.9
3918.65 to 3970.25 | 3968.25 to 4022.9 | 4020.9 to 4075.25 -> -0.03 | 33.7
